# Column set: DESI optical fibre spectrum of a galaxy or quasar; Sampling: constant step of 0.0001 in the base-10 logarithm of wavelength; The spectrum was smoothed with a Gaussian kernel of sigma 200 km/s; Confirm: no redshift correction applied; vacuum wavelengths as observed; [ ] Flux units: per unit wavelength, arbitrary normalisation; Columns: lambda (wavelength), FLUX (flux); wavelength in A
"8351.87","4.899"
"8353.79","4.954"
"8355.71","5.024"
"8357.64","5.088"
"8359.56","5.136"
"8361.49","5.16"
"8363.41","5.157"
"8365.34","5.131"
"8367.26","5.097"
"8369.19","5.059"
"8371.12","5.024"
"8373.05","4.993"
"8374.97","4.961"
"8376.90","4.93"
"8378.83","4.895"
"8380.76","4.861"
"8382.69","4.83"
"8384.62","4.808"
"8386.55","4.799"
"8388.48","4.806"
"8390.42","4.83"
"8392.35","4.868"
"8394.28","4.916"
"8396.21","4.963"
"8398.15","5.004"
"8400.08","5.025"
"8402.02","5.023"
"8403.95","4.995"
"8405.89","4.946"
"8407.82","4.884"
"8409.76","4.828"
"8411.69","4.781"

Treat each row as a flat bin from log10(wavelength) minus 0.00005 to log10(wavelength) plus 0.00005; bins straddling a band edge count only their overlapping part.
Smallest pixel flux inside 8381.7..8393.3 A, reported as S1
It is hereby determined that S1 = 4.799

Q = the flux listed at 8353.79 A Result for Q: 4.954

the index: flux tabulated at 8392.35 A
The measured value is 4.868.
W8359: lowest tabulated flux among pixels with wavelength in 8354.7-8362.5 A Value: 5.024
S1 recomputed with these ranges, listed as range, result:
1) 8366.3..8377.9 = 4.93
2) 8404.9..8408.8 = 4.884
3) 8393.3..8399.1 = 4.916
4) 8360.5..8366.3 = 5.131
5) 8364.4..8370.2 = 5.059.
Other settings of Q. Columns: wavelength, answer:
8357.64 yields 5.088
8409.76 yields 4.828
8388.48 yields 4.806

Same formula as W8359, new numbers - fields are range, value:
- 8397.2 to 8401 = 5.004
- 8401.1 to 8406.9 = 4.946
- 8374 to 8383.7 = 4.83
